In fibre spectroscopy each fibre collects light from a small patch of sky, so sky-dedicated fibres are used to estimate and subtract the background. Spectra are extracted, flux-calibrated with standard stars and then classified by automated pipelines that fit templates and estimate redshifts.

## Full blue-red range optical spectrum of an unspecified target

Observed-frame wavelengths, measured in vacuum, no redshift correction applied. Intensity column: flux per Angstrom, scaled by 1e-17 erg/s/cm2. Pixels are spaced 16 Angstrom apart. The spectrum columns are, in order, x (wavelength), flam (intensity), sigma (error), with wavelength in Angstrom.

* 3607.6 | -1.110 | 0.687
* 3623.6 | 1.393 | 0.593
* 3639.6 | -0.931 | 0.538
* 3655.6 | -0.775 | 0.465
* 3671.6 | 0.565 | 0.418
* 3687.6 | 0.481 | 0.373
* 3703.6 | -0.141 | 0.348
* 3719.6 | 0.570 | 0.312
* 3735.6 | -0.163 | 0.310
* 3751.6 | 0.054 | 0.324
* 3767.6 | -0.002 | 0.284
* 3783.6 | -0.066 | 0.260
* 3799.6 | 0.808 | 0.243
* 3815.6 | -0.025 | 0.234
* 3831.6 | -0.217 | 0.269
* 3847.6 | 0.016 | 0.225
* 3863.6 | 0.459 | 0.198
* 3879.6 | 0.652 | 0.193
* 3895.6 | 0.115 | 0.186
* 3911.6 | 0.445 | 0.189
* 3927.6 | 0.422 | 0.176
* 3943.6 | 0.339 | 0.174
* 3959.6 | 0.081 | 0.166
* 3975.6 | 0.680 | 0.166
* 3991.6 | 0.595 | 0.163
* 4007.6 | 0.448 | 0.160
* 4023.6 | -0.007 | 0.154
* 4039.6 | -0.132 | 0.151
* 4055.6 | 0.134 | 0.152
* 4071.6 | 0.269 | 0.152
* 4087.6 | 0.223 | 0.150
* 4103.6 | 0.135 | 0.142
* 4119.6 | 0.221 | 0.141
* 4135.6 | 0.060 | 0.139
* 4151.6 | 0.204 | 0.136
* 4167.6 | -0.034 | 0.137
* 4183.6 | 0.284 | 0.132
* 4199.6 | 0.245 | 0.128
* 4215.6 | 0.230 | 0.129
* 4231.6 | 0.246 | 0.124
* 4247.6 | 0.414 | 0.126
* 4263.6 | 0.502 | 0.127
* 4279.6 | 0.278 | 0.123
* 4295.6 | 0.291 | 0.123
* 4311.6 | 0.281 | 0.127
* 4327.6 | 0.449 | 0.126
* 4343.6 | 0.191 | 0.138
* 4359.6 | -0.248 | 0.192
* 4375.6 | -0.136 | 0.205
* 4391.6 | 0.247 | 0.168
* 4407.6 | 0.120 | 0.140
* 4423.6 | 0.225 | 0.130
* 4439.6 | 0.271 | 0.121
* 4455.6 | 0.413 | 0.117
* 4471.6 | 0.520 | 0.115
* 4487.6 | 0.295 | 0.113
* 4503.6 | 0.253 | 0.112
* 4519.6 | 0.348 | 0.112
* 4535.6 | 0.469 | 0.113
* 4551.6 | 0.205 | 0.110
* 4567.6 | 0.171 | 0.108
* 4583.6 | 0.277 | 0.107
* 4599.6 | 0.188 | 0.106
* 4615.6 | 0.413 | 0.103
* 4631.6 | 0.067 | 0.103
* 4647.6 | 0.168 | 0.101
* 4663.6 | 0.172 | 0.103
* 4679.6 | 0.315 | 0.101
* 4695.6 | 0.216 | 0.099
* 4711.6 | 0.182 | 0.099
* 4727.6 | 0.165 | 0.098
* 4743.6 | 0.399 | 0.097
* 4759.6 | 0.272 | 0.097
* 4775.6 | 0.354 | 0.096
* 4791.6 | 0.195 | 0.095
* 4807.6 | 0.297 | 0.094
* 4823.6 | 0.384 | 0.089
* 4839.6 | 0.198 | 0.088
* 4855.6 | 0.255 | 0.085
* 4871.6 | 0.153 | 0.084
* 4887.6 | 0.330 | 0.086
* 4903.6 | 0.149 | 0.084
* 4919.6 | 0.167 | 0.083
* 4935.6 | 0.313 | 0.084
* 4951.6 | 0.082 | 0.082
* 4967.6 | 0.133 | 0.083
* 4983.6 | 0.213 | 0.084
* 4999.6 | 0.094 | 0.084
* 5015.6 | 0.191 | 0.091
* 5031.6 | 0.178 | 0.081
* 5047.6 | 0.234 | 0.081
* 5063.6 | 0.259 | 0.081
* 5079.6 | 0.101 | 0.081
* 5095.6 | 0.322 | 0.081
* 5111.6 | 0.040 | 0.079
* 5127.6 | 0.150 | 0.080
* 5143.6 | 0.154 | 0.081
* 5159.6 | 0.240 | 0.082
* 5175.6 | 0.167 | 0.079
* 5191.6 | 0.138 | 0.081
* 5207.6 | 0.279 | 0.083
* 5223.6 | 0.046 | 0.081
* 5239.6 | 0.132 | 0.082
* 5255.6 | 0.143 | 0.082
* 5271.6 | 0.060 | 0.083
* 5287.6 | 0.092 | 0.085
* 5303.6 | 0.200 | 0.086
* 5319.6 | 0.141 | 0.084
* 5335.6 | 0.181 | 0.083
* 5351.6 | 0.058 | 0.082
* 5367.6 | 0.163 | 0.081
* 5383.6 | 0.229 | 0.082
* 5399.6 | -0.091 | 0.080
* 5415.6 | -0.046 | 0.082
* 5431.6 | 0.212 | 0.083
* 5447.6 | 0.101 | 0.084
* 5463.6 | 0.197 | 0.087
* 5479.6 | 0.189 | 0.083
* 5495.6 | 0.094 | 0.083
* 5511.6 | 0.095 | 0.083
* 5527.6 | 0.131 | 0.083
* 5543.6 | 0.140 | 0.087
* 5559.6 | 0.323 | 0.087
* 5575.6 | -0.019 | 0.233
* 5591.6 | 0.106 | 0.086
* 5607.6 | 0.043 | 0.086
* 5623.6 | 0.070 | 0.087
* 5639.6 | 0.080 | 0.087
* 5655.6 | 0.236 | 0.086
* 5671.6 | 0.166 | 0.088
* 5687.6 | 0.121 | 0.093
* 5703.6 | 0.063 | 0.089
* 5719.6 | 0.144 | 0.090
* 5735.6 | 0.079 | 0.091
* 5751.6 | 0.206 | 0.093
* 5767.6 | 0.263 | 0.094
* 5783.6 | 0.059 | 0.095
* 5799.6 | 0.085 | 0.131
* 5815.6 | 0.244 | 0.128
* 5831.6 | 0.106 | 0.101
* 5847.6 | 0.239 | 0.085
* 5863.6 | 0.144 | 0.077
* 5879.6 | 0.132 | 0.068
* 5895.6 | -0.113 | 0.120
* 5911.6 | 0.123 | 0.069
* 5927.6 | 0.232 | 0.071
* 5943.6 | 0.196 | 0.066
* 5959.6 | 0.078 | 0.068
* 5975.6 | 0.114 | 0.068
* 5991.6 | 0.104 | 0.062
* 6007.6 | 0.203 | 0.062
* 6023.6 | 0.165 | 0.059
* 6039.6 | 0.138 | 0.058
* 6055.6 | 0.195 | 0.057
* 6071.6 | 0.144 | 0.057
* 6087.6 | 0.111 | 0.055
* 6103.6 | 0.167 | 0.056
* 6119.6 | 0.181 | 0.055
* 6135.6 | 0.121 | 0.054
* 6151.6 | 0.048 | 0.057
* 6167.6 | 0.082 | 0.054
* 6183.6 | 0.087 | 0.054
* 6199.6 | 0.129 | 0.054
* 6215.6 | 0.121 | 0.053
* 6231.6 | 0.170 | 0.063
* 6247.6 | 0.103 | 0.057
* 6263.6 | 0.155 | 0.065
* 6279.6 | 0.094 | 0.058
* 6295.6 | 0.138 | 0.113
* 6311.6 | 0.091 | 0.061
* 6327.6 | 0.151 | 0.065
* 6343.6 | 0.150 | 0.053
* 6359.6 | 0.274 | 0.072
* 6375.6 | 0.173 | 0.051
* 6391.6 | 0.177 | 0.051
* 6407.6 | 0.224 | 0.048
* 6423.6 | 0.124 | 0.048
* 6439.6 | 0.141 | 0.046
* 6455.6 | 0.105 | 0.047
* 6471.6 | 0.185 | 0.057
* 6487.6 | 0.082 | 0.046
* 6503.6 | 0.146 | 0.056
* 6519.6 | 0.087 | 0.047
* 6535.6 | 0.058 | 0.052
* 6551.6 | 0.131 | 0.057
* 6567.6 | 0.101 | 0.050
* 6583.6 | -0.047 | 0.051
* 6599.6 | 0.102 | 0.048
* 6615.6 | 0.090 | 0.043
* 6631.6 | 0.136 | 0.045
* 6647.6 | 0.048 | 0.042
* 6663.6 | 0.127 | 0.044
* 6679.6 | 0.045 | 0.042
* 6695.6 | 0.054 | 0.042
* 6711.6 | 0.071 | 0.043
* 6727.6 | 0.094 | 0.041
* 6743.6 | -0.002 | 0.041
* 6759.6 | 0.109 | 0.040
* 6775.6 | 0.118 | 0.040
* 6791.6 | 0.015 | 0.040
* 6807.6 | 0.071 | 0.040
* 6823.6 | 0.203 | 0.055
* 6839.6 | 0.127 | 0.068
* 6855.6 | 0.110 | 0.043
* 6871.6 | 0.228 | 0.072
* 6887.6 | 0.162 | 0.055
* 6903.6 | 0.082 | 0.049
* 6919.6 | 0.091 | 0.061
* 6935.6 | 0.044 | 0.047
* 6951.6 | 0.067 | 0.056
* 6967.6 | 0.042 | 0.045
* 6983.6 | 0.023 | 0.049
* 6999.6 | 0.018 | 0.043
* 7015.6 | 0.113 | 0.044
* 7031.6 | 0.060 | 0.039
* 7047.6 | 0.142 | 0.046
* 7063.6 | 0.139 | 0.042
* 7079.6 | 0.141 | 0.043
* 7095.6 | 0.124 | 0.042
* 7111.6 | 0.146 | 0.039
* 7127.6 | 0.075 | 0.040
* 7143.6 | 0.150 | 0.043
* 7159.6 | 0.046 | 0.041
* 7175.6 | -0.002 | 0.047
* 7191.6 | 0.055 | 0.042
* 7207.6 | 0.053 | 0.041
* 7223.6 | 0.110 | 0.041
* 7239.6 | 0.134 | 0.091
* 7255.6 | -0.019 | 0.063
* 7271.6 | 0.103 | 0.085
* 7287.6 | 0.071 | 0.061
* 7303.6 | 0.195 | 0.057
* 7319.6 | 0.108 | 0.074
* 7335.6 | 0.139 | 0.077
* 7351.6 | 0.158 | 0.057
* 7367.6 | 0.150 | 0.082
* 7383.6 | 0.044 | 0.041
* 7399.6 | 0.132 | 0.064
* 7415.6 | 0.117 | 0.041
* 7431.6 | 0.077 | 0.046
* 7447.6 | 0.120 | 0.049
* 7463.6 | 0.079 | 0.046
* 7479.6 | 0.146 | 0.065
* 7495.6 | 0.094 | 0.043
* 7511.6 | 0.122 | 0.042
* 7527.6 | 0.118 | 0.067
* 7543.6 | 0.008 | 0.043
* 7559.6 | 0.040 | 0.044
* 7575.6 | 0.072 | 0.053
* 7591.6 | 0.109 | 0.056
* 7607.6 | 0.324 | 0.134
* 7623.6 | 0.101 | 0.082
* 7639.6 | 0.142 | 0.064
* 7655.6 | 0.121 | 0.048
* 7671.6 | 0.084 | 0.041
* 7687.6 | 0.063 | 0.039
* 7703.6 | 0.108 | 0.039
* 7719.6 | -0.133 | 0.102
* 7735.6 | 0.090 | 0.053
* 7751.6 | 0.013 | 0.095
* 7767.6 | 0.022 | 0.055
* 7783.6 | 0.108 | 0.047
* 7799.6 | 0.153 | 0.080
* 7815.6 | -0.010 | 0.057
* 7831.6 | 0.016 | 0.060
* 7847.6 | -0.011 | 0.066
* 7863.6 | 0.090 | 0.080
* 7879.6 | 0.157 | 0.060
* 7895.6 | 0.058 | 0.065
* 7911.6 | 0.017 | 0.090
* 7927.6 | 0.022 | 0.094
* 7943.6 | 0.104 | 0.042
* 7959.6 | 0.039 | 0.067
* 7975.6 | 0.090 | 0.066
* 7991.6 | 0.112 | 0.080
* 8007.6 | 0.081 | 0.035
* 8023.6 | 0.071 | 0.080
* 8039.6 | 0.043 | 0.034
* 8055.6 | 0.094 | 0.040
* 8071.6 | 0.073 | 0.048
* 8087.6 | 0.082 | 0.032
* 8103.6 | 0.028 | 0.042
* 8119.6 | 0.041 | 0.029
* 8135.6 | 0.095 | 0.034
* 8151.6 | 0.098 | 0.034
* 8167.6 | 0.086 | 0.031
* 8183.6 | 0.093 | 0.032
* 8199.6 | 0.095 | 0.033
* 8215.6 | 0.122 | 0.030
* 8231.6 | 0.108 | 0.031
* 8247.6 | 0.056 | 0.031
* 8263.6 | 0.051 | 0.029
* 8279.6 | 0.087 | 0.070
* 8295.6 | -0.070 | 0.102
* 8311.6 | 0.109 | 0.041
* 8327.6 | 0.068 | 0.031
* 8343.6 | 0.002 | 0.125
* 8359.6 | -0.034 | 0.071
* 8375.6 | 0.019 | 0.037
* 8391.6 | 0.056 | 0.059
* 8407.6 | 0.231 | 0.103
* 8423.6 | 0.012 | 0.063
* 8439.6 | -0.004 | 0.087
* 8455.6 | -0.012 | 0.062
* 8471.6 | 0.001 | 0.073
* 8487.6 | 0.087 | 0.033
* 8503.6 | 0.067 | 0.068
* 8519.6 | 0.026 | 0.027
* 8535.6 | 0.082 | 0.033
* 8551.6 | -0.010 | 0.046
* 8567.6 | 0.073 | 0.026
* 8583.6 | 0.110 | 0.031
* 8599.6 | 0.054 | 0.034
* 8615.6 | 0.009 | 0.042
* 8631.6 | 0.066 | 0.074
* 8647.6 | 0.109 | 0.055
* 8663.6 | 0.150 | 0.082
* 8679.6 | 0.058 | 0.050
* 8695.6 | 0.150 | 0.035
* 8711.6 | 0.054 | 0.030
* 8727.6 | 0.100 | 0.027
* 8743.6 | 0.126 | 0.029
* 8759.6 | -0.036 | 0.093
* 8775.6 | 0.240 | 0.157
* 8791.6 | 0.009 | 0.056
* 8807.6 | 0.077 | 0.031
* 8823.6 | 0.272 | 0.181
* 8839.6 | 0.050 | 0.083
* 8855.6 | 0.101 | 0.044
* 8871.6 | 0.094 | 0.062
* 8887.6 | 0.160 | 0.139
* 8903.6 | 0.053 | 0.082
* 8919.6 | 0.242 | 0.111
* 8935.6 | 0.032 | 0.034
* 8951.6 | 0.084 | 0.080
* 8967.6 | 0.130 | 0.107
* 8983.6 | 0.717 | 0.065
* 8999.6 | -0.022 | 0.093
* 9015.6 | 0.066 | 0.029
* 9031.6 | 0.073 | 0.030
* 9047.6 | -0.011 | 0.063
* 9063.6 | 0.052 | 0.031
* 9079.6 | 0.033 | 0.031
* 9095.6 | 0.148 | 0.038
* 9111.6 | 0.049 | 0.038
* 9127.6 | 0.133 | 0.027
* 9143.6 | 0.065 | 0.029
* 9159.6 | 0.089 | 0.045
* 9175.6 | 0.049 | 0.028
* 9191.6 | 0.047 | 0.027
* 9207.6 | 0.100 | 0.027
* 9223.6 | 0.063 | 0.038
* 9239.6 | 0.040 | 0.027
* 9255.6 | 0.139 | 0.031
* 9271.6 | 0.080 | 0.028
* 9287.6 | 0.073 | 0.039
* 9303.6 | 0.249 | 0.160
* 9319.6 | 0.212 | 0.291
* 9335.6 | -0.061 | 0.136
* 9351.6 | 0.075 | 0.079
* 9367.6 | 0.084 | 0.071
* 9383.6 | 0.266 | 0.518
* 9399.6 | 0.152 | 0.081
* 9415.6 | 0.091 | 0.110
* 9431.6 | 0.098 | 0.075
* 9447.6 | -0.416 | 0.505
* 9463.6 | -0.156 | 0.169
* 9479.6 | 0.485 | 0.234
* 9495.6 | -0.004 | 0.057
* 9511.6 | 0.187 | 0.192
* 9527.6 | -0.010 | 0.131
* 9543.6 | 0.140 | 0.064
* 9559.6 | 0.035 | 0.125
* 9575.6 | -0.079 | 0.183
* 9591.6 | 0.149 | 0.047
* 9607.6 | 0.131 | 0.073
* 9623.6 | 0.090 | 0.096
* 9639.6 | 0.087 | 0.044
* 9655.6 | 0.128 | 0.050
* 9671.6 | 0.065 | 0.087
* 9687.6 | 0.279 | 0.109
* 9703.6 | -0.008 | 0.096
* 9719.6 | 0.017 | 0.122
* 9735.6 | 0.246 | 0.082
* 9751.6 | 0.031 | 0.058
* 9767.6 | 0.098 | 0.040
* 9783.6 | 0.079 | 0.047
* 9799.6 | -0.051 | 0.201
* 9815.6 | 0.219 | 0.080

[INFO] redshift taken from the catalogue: 1.41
